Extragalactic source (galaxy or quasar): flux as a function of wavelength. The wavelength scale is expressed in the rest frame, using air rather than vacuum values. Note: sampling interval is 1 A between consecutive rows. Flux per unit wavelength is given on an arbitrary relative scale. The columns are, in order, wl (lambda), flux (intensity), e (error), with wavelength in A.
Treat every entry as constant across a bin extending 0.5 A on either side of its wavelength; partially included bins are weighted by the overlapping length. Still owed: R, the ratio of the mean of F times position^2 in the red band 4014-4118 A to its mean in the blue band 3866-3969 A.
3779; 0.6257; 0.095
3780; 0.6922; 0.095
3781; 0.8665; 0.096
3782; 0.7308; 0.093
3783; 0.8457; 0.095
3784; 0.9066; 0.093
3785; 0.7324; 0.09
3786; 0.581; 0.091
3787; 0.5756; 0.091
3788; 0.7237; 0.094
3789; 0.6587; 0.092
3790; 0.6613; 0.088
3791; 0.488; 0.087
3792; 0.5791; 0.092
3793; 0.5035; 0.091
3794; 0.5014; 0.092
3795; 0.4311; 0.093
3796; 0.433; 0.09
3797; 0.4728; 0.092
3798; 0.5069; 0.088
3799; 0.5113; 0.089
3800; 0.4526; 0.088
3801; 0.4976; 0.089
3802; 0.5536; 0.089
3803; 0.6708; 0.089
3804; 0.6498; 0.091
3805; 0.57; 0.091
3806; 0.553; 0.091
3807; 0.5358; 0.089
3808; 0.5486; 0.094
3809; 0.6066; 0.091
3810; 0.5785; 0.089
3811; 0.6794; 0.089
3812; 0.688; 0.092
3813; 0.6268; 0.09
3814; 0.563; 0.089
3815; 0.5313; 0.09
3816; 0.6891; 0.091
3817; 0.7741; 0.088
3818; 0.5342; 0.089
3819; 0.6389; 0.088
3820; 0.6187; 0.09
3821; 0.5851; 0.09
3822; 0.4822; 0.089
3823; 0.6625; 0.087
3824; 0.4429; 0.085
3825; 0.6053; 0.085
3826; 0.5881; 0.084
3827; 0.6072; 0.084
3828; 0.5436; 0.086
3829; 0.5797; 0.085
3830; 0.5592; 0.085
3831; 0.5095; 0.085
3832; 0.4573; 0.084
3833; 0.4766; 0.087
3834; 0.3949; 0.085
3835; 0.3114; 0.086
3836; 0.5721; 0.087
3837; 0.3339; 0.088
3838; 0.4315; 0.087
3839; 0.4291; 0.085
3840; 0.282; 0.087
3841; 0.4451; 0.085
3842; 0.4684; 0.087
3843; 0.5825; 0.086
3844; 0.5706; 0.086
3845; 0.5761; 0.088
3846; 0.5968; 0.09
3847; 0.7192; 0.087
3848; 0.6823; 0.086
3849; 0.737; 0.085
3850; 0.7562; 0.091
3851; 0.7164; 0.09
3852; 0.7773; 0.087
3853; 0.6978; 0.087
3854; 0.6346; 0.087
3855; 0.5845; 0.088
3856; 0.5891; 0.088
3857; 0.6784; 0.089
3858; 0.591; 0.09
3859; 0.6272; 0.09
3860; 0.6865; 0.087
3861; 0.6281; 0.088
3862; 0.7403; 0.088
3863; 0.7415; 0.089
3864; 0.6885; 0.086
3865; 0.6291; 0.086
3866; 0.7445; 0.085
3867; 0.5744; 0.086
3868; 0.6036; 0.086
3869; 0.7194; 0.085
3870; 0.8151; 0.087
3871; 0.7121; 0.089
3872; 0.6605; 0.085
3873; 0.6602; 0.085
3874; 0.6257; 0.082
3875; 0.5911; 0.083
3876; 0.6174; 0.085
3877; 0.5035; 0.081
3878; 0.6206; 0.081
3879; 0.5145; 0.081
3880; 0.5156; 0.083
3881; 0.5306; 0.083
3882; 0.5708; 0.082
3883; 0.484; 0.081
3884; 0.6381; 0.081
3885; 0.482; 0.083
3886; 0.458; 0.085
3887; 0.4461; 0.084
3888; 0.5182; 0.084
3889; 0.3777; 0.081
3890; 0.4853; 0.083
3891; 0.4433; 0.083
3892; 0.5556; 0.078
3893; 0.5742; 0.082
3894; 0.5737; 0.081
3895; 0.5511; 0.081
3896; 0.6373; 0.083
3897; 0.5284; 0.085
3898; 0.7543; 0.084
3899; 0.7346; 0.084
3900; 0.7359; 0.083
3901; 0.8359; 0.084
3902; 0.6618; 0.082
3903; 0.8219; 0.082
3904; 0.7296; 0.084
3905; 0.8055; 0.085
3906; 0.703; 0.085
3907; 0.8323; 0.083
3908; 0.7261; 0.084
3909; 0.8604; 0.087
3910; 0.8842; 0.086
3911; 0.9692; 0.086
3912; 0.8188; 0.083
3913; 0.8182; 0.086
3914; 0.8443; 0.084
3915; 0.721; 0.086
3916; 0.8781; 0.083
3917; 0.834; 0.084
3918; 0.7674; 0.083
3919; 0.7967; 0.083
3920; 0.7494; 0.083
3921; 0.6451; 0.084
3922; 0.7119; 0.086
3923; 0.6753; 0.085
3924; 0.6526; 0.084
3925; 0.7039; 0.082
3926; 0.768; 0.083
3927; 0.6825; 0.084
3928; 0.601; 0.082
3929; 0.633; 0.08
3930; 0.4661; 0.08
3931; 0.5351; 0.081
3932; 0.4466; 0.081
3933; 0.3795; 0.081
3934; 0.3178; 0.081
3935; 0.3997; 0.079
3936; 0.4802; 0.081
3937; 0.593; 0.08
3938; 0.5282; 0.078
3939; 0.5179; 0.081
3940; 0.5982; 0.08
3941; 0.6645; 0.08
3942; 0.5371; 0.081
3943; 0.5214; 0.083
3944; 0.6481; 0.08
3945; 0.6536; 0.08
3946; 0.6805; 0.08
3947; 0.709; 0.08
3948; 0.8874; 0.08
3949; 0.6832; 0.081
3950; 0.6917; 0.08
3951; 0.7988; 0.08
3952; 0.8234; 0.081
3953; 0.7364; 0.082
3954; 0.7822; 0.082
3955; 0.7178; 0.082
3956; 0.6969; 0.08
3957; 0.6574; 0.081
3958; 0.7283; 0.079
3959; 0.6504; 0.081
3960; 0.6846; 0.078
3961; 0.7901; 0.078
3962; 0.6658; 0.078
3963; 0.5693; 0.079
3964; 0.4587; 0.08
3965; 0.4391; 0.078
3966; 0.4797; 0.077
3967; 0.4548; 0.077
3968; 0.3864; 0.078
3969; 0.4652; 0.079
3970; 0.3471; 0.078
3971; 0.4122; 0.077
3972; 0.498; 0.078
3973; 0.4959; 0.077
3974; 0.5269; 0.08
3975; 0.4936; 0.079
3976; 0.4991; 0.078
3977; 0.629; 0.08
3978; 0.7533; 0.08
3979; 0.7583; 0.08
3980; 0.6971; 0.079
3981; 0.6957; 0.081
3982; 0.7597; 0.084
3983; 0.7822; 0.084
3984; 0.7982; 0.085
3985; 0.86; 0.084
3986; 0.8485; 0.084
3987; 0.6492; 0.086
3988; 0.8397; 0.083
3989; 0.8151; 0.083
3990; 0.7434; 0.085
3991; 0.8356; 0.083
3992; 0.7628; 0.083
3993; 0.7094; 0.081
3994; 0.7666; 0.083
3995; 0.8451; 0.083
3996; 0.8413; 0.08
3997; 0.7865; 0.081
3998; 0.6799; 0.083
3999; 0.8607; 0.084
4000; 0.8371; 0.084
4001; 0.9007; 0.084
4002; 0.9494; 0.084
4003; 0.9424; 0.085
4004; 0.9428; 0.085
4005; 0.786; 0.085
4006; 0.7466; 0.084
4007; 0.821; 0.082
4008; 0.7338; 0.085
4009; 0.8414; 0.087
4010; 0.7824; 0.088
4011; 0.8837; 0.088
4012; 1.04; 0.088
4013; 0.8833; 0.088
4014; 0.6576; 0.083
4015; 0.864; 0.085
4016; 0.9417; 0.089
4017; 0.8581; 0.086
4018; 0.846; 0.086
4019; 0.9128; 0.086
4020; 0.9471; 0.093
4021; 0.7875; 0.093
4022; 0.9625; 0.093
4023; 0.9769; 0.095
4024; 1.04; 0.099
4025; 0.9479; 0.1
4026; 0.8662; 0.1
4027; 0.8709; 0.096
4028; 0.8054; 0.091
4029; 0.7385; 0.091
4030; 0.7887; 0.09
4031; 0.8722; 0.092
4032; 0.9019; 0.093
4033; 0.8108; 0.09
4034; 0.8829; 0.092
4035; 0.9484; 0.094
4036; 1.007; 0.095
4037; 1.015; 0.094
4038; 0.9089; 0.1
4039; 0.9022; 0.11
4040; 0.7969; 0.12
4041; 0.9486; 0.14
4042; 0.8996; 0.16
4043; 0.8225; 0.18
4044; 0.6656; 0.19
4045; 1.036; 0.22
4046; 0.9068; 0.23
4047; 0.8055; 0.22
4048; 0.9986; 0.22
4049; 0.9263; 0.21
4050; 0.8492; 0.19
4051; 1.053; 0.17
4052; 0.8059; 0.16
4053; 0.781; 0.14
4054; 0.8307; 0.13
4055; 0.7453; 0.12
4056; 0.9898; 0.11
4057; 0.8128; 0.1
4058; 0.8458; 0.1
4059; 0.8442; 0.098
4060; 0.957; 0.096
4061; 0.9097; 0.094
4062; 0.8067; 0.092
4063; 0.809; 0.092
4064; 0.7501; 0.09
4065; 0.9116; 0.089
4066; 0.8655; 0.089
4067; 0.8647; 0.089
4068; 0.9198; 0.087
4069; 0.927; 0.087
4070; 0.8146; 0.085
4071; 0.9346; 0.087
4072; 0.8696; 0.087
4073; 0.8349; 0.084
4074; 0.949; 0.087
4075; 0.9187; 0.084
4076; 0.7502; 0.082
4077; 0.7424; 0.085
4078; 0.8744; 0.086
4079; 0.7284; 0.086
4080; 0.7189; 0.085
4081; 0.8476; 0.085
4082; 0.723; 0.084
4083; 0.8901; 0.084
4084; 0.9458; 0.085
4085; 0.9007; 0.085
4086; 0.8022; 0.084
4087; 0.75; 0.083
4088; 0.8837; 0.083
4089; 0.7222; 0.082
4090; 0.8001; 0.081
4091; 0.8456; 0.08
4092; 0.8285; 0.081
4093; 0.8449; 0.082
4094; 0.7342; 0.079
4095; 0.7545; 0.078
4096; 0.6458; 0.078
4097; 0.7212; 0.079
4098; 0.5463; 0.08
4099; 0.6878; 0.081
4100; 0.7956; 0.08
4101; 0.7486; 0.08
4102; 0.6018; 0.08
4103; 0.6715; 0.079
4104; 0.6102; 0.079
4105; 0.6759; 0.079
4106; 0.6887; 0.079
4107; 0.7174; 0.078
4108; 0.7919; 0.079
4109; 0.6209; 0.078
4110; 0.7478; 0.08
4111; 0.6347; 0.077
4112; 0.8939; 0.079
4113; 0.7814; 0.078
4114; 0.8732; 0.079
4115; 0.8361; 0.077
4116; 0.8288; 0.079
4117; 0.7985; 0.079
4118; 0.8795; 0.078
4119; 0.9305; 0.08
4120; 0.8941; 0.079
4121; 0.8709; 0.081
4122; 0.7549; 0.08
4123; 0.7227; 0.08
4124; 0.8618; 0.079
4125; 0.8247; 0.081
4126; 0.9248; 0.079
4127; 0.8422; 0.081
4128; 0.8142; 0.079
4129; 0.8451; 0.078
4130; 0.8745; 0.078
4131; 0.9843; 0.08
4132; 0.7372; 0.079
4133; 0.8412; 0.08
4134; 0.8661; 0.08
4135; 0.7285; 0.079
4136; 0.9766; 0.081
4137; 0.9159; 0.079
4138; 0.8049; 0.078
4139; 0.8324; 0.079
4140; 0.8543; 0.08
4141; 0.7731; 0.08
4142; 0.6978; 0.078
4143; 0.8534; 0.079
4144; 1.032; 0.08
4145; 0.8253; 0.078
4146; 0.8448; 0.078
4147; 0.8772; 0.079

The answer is 1.4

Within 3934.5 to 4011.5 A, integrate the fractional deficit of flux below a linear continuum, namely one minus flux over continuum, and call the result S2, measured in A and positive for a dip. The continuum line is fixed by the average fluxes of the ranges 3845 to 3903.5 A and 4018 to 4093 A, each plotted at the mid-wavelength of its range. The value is 7.3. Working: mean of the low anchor 0.627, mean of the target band 0.687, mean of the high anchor 0.865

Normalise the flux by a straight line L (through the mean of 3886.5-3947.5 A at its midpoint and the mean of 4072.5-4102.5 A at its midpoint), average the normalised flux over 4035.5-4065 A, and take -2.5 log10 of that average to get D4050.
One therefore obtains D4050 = -0.163 mag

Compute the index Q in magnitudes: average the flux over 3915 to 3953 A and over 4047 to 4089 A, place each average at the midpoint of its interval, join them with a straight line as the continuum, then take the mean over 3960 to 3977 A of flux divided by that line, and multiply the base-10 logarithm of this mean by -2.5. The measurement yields 0.34 mag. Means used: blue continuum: 0.642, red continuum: 0.853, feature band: 0.508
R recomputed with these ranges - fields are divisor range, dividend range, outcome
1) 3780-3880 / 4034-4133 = 1.57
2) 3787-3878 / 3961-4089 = 1.51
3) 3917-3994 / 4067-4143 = 1.35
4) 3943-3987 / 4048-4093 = 1.39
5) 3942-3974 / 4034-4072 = 1.50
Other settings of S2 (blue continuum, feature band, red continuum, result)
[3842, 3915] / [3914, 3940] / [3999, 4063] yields 3.5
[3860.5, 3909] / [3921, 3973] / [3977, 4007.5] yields 9.0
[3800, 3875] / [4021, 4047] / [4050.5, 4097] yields -3.1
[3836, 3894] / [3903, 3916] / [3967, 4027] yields -3.2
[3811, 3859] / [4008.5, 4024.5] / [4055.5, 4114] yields -3.3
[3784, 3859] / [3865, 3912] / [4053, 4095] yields 0.2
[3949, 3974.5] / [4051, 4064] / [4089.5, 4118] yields -2.9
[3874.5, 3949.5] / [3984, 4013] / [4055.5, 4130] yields -4.2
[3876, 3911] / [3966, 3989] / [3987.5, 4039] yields 4.9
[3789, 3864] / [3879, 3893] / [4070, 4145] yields 2.7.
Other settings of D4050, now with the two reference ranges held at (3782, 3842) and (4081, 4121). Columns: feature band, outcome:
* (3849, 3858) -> -0.15 mag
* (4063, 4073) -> -0.16 mag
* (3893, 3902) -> -0.07 mag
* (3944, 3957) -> -0.11 mag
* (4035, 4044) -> -0.23 mag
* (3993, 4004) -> -0.20 mag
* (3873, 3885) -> 0.08 mag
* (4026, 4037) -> -0.20 mag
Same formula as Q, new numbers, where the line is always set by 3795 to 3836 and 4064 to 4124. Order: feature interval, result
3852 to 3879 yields -0.093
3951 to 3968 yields 0.059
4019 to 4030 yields -0.208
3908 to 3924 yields -0.228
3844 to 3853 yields -0.178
